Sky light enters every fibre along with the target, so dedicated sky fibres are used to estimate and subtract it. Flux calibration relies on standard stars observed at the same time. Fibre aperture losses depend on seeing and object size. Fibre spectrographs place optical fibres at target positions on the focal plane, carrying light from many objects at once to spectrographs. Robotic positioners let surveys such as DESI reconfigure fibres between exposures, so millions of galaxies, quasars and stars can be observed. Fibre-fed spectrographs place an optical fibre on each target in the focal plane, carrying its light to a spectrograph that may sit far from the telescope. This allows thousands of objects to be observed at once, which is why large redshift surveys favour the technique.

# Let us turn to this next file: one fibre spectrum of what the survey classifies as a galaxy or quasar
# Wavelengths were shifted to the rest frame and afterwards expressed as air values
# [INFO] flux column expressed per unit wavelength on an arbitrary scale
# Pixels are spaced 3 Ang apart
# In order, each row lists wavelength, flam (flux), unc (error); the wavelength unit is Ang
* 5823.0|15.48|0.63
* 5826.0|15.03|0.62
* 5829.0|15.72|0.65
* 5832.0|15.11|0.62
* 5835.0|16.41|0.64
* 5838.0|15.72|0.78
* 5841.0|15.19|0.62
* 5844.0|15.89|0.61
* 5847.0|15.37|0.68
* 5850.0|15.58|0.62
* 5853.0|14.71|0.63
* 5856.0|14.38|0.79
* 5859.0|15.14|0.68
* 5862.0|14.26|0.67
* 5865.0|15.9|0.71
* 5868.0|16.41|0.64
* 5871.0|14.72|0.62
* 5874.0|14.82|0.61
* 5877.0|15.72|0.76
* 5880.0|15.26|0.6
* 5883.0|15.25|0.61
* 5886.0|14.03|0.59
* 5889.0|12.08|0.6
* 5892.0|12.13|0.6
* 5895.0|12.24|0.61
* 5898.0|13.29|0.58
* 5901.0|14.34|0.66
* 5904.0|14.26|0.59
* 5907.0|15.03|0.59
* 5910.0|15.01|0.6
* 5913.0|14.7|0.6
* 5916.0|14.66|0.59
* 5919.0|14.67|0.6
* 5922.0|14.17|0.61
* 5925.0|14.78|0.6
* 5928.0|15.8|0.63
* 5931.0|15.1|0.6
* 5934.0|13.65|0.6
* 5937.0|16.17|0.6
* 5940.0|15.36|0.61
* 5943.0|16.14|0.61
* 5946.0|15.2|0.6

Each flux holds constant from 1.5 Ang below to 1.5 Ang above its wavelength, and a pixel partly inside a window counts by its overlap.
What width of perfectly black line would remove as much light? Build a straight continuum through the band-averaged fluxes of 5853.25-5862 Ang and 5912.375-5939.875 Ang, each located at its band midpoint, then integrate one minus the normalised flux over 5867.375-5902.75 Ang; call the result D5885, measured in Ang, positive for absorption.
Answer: 1.5 Ang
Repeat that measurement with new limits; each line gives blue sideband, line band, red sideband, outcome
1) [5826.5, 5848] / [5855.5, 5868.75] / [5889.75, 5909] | -0.40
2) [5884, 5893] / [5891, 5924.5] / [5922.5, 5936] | -0.64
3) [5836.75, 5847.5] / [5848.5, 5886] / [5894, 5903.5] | -1.35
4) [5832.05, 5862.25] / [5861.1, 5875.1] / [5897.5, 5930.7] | -0.16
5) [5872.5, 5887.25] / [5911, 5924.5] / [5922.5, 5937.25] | 0.35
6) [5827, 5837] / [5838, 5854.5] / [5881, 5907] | -0.17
